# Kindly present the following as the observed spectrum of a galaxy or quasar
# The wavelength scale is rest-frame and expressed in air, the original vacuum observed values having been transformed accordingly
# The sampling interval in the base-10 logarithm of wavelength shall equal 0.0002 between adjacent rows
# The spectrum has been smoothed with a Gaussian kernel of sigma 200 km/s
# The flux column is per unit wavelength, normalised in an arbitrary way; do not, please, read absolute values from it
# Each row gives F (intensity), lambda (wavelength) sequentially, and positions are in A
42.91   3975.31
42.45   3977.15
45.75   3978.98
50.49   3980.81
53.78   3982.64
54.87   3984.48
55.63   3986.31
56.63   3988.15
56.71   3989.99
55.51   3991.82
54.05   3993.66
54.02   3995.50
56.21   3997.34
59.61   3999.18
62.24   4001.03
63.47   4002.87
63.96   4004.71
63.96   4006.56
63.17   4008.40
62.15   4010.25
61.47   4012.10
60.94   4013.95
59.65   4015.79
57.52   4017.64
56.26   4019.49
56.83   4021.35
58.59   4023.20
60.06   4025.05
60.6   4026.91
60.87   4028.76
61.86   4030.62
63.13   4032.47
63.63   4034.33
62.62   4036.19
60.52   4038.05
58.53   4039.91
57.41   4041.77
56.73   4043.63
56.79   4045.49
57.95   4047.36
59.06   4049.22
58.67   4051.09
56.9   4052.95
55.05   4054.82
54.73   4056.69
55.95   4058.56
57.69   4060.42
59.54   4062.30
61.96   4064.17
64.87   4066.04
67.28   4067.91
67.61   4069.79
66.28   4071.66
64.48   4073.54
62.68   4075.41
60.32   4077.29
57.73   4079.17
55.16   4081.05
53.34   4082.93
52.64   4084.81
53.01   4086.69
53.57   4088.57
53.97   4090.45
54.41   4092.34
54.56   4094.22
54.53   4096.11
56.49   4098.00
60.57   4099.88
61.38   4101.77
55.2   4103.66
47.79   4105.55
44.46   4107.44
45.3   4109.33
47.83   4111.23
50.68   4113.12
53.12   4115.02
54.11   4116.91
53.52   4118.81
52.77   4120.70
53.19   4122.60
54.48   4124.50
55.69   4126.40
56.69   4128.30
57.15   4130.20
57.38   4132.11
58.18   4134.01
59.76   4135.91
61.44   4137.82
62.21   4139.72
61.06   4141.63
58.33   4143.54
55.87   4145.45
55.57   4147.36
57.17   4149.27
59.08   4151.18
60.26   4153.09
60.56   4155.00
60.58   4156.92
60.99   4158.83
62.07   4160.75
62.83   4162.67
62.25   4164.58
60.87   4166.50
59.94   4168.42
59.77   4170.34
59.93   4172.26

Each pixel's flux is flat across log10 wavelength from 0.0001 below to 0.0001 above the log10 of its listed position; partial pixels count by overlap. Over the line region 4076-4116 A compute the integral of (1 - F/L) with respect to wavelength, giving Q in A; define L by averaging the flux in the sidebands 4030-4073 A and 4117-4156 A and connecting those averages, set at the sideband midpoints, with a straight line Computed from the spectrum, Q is 3.47 A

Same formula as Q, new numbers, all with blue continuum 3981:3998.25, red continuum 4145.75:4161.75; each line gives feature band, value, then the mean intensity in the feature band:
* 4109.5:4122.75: 1.52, 51.7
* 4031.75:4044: -0.90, 60.5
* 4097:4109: 0.87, 53.9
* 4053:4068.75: -0.69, 59.4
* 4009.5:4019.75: -0.76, 59.9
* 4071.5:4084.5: -0.42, 59.2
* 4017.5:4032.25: -0.88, 59.3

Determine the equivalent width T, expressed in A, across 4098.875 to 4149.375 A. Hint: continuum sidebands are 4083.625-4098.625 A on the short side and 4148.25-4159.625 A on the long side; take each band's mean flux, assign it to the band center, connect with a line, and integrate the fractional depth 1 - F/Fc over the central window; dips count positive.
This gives 1.68 A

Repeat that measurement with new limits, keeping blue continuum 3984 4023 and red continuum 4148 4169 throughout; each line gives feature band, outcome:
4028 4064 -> 0.3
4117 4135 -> 1.4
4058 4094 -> 0.4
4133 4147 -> 0.2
